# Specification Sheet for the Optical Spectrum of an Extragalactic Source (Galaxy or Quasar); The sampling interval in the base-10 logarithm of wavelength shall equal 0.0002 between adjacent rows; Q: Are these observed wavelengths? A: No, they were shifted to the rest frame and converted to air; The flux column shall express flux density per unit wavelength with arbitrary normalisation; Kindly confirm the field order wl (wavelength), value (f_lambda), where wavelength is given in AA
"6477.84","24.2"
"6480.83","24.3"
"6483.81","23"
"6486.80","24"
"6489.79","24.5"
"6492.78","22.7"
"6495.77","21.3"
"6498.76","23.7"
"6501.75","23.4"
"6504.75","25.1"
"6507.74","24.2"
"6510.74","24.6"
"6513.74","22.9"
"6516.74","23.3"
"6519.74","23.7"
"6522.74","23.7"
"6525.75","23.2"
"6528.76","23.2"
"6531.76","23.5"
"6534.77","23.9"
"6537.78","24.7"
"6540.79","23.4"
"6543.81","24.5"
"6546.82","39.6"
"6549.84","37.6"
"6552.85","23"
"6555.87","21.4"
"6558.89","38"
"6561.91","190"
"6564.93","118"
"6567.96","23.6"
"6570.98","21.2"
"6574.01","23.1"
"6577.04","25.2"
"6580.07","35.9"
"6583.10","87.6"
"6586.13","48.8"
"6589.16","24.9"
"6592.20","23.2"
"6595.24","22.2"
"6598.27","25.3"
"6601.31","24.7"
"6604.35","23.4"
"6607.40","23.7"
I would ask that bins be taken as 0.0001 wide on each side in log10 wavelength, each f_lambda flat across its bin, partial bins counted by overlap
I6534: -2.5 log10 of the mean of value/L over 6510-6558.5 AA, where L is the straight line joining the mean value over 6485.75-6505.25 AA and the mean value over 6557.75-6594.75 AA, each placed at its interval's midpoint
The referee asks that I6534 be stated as 0.42 mag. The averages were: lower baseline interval 23.4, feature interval 25.7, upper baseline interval 54.2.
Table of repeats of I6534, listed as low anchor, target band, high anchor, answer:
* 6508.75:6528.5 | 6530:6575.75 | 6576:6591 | -0.220 mag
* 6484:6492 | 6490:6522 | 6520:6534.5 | 0.007 mag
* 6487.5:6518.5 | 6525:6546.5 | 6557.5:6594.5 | 0.451 mag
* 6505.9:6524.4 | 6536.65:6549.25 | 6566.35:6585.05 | 0.039 mag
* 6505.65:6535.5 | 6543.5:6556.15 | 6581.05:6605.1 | -0.079 mag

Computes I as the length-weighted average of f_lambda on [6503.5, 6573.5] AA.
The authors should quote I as 36.7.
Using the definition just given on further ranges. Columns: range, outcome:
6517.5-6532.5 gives 23.5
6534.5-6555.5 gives 28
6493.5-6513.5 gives 23.6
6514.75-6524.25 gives 23.5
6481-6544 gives 23.6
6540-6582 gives 46.8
